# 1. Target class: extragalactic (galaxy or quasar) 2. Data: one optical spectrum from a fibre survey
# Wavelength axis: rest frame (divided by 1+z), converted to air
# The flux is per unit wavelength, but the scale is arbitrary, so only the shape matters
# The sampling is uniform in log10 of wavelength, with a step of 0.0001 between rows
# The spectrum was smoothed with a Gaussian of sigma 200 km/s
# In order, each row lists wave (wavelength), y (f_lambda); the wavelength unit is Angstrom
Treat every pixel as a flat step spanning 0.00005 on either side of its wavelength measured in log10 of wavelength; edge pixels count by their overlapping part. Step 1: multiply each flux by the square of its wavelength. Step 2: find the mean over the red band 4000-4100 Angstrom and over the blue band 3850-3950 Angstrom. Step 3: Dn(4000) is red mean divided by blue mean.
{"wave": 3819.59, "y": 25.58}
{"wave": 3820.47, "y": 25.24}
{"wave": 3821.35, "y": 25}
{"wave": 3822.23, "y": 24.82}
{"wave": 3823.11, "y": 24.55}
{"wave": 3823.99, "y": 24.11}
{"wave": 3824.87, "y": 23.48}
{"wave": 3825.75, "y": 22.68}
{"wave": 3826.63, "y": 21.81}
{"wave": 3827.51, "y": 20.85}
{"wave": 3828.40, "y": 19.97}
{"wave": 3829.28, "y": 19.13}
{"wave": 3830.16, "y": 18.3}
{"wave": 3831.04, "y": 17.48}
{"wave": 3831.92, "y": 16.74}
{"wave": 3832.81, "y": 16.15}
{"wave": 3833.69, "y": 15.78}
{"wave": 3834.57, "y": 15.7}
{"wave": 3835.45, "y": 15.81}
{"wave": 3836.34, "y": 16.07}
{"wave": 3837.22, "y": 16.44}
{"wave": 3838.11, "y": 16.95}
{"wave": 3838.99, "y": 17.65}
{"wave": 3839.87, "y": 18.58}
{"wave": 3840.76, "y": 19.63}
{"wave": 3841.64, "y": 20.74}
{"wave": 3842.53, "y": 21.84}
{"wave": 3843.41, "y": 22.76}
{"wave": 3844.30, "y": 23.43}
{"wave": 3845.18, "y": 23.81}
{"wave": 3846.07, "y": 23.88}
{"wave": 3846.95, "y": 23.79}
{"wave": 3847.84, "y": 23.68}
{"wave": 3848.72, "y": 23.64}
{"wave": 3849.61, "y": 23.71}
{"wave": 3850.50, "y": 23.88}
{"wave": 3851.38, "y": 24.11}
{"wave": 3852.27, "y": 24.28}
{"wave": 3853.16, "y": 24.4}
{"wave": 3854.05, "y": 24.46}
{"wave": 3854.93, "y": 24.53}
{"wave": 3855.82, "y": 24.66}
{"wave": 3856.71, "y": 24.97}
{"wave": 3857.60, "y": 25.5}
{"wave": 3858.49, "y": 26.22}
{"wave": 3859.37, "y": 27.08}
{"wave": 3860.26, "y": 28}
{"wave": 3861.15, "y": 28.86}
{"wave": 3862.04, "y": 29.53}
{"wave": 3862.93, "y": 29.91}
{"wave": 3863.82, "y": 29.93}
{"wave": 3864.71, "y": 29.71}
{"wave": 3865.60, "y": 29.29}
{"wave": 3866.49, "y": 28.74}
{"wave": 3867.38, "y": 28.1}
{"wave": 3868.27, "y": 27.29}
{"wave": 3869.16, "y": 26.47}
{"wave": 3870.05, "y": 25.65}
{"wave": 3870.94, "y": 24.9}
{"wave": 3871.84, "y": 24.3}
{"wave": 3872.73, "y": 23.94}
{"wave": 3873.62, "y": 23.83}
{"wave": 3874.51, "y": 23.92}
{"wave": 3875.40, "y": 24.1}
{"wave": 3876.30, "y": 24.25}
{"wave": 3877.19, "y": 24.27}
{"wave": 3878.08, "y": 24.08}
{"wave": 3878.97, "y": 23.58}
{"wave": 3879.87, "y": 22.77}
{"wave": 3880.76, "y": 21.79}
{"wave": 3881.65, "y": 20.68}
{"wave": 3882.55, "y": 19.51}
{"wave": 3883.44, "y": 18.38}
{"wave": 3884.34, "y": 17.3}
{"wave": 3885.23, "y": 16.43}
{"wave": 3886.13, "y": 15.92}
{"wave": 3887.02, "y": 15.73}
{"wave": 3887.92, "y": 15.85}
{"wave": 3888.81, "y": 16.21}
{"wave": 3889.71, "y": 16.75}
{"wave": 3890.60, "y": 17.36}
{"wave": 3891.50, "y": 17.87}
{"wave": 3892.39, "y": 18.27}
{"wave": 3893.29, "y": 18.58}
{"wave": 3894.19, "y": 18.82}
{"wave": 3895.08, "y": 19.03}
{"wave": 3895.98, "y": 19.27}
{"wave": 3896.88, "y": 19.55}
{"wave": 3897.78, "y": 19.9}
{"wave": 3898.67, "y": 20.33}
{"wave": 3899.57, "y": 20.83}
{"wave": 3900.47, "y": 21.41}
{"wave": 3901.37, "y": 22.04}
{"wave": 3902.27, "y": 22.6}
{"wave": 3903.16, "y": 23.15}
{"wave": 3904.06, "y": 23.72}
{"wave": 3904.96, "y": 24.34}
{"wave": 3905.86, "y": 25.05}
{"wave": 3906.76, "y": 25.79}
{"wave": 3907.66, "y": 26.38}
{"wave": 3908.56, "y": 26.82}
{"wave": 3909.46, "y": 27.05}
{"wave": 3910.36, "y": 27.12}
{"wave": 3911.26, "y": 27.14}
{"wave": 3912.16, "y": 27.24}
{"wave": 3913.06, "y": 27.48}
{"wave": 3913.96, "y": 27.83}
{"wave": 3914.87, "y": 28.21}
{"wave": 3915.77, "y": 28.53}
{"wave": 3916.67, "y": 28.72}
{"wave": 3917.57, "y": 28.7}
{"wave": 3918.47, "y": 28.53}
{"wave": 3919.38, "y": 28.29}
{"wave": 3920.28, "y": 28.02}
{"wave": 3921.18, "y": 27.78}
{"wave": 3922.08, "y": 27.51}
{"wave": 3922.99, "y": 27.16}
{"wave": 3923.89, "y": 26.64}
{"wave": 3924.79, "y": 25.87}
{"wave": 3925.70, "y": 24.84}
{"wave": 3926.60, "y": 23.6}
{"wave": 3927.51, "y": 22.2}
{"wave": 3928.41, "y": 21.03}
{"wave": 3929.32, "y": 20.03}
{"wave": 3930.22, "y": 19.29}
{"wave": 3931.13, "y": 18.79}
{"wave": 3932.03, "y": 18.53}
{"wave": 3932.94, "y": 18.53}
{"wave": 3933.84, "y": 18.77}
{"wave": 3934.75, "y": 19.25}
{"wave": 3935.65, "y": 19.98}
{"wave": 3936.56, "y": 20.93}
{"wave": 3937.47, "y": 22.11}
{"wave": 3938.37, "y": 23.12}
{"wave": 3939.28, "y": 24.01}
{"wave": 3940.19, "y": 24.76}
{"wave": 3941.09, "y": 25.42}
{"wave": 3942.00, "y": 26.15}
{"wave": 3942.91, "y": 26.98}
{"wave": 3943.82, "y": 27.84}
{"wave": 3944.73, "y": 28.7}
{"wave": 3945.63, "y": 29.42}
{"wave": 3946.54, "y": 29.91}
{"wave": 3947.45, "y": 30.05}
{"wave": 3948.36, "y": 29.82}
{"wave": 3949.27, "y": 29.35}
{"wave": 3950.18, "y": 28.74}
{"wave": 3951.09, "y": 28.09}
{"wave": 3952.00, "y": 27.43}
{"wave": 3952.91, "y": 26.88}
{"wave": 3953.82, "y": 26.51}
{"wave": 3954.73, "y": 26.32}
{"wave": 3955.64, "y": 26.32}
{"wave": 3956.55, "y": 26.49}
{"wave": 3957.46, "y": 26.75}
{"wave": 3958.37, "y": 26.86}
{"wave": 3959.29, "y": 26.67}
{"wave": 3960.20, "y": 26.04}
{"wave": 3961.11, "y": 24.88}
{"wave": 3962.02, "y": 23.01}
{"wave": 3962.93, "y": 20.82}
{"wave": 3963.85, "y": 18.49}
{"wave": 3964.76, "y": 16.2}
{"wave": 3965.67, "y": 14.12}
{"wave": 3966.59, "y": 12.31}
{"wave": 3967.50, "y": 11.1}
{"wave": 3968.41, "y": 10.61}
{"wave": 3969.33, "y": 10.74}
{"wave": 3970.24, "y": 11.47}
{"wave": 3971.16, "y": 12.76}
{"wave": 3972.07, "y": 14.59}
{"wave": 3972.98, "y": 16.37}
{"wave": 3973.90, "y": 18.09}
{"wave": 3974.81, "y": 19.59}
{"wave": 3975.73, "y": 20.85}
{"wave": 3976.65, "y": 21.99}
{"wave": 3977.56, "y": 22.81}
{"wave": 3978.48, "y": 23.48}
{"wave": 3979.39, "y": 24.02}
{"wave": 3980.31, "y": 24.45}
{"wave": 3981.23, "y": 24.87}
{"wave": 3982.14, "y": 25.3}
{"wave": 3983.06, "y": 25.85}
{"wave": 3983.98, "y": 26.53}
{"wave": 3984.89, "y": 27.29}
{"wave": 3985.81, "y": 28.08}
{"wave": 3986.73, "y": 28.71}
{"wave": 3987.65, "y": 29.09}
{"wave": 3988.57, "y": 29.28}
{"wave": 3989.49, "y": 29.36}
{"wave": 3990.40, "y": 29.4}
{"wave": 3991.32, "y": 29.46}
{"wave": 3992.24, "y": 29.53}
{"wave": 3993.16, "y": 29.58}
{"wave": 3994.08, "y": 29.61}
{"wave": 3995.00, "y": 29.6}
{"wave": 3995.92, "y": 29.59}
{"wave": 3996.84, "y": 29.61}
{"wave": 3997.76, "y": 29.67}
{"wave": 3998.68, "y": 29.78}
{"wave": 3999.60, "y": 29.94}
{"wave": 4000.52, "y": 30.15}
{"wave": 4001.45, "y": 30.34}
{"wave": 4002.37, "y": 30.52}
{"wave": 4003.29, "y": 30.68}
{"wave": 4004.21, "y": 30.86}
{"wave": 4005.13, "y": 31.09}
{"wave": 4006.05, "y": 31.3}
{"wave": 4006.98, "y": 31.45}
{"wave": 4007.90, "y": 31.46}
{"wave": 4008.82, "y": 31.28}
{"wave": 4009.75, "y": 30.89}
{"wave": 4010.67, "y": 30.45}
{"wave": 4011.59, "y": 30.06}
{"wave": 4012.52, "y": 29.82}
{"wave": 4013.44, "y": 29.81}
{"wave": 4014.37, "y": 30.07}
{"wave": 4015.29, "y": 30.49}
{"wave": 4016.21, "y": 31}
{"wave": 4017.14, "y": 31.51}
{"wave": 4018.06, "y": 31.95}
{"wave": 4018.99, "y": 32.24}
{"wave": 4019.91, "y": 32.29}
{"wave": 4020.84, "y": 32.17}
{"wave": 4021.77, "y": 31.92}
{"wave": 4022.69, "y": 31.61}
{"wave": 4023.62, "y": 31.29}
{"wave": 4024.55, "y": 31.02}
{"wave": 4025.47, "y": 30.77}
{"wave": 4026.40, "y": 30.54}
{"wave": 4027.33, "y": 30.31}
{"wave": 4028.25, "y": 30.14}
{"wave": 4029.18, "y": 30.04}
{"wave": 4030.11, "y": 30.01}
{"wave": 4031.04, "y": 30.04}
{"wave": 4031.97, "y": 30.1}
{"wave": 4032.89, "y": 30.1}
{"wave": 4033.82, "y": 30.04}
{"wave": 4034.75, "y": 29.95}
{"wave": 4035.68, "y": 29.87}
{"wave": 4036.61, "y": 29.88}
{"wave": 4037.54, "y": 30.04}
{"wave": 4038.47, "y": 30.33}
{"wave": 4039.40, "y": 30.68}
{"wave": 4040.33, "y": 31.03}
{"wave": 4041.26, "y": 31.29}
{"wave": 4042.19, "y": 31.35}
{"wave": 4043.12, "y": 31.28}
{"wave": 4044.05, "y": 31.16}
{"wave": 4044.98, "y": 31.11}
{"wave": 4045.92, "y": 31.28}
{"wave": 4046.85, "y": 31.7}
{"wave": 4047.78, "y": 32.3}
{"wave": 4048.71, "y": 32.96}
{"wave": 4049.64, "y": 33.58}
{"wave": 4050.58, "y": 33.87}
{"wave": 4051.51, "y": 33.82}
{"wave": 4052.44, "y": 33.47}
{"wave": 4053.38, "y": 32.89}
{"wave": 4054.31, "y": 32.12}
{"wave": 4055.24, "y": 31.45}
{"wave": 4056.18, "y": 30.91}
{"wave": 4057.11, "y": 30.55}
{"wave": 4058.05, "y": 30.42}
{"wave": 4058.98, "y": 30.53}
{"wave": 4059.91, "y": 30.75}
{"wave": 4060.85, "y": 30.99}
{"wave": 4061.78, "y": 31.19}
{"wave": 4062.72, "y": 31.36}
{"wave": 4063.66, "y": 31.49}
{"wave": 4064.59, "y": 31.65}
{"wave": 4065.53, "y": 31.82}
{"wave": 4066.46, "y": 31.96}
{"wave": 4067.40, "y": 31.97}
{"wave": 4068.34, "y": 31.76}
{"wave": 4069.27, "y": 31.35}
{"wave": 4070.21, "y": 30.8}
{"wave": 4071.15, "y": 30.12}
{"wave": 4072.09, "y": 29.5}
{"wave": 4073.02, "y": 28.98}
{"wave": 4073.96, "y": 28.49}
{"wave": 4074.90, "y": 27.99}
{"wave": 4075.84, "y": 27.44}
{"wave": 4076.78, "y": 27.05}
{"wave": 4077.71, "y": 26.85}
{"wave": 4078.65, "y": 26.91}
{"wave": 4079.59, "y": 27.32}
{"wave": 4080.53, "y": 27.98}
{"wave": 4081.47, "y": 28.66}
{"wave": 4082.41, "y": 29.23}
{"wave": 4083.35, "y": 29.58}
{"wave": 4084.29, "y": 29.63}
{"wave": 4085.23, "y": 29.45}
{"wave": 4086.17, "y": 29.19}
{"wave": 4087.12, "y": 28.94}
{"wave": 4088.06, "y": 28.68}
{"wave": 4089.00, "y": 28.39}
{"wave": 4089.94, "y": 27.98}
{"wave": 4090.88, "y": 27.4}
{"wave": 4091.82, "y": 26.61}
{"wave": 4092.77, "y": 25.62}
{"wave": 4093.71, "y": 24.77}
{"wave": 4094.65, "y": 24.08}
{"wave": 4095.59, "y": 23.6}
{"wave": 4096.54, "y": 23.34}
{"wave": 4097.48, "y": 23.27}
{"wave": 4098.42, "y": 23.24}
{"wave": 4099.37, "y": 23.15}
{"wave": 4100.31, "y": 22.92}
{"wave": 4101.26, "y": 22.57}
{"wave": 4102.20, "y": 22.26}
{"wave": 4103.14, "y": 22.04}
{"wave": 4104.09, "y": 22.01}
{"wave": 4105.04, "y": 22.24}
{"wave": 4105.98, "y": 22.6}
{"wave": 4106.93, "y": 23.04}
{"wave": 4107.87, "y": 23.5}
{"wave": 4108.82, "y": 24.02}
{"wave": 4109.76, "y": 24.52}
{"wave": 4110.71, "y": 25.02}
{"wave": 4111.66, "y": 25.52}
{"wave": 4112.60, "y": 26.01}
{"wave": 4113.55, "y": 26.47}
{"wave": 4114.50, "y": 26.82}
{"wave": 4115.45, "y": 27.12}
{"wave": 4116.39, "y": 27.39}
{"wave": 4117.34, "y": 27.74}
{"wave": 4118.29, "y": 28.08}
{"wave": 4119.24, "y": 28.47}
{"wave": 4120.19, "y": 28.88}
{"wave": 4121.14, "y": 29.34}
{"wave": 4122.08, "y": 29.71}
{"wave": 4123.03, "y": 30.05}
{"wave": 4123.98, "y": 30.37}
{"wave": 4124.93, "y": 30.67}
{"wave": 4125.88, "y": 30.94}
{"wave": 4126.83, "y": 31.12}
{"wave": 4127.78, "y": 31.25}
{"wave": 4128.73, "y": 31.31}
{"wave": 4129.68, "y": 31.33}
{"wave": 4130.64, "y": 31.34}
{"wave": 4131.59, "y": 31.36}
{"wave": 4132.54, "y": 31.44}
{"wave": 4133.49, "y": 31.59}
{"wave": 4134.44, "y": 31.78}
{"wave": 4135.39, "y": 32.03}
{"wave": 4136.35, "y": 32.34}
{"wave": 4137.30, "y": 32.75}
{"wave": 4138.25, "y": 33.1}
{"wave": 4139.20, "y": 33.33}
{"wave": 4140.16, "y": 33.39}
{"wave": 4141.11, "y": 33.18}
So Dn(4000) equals 1.34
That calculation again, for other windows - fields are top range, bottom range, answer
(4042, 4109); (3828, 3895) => 1.44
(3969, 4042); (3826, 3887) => 1.34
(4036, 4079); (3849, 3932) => 1.41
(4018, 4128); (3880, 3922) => 1.39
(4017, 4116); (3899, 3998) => 1.26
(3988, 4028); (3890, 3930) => 1.33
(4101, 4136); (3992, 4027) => 0.95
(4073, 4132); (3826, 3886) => 1.34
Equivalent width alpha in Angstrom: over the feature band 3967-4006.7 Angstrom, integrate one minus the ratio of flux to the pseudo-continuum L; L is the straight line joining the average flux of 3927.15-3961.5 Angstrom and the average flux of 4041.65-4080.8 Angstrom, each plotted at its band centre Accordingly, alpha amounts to 3.0 Angstrom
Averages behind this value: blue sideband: 24.8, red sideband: 30.8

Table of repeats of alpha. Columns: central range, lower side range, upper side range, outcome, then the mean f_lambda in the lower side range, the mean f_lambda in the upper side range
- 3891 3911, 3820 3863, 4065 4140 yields 1.17 Angstrom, 22.3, 28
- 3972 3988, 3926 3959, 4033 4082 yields 1.83 Angstrom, 24.7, 30.6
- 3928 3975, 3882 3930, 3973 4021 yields 6.30 Angstrom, 22.9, 28.5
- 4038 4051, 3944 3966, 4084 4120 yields -3.09 Angstrom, 25.8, 25.5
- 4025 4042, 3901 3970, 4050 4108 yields -2.14 Angstrom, 24.3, 28.1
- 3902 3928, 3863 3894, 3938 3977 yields -4.59 Angstrom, 22.3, 22.7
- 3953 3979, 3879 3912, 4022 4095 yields 5.09 Angstrom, 20.9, 30.1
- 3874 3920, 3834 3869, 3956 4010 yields 3.22 Angstrom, 23.9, 24.8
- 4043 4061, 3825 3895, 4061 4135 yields -3.46 Angstrom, 22.1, 27.9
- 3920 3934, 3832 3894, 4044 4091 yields 1.00 Angstrom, 22.4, 30.3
